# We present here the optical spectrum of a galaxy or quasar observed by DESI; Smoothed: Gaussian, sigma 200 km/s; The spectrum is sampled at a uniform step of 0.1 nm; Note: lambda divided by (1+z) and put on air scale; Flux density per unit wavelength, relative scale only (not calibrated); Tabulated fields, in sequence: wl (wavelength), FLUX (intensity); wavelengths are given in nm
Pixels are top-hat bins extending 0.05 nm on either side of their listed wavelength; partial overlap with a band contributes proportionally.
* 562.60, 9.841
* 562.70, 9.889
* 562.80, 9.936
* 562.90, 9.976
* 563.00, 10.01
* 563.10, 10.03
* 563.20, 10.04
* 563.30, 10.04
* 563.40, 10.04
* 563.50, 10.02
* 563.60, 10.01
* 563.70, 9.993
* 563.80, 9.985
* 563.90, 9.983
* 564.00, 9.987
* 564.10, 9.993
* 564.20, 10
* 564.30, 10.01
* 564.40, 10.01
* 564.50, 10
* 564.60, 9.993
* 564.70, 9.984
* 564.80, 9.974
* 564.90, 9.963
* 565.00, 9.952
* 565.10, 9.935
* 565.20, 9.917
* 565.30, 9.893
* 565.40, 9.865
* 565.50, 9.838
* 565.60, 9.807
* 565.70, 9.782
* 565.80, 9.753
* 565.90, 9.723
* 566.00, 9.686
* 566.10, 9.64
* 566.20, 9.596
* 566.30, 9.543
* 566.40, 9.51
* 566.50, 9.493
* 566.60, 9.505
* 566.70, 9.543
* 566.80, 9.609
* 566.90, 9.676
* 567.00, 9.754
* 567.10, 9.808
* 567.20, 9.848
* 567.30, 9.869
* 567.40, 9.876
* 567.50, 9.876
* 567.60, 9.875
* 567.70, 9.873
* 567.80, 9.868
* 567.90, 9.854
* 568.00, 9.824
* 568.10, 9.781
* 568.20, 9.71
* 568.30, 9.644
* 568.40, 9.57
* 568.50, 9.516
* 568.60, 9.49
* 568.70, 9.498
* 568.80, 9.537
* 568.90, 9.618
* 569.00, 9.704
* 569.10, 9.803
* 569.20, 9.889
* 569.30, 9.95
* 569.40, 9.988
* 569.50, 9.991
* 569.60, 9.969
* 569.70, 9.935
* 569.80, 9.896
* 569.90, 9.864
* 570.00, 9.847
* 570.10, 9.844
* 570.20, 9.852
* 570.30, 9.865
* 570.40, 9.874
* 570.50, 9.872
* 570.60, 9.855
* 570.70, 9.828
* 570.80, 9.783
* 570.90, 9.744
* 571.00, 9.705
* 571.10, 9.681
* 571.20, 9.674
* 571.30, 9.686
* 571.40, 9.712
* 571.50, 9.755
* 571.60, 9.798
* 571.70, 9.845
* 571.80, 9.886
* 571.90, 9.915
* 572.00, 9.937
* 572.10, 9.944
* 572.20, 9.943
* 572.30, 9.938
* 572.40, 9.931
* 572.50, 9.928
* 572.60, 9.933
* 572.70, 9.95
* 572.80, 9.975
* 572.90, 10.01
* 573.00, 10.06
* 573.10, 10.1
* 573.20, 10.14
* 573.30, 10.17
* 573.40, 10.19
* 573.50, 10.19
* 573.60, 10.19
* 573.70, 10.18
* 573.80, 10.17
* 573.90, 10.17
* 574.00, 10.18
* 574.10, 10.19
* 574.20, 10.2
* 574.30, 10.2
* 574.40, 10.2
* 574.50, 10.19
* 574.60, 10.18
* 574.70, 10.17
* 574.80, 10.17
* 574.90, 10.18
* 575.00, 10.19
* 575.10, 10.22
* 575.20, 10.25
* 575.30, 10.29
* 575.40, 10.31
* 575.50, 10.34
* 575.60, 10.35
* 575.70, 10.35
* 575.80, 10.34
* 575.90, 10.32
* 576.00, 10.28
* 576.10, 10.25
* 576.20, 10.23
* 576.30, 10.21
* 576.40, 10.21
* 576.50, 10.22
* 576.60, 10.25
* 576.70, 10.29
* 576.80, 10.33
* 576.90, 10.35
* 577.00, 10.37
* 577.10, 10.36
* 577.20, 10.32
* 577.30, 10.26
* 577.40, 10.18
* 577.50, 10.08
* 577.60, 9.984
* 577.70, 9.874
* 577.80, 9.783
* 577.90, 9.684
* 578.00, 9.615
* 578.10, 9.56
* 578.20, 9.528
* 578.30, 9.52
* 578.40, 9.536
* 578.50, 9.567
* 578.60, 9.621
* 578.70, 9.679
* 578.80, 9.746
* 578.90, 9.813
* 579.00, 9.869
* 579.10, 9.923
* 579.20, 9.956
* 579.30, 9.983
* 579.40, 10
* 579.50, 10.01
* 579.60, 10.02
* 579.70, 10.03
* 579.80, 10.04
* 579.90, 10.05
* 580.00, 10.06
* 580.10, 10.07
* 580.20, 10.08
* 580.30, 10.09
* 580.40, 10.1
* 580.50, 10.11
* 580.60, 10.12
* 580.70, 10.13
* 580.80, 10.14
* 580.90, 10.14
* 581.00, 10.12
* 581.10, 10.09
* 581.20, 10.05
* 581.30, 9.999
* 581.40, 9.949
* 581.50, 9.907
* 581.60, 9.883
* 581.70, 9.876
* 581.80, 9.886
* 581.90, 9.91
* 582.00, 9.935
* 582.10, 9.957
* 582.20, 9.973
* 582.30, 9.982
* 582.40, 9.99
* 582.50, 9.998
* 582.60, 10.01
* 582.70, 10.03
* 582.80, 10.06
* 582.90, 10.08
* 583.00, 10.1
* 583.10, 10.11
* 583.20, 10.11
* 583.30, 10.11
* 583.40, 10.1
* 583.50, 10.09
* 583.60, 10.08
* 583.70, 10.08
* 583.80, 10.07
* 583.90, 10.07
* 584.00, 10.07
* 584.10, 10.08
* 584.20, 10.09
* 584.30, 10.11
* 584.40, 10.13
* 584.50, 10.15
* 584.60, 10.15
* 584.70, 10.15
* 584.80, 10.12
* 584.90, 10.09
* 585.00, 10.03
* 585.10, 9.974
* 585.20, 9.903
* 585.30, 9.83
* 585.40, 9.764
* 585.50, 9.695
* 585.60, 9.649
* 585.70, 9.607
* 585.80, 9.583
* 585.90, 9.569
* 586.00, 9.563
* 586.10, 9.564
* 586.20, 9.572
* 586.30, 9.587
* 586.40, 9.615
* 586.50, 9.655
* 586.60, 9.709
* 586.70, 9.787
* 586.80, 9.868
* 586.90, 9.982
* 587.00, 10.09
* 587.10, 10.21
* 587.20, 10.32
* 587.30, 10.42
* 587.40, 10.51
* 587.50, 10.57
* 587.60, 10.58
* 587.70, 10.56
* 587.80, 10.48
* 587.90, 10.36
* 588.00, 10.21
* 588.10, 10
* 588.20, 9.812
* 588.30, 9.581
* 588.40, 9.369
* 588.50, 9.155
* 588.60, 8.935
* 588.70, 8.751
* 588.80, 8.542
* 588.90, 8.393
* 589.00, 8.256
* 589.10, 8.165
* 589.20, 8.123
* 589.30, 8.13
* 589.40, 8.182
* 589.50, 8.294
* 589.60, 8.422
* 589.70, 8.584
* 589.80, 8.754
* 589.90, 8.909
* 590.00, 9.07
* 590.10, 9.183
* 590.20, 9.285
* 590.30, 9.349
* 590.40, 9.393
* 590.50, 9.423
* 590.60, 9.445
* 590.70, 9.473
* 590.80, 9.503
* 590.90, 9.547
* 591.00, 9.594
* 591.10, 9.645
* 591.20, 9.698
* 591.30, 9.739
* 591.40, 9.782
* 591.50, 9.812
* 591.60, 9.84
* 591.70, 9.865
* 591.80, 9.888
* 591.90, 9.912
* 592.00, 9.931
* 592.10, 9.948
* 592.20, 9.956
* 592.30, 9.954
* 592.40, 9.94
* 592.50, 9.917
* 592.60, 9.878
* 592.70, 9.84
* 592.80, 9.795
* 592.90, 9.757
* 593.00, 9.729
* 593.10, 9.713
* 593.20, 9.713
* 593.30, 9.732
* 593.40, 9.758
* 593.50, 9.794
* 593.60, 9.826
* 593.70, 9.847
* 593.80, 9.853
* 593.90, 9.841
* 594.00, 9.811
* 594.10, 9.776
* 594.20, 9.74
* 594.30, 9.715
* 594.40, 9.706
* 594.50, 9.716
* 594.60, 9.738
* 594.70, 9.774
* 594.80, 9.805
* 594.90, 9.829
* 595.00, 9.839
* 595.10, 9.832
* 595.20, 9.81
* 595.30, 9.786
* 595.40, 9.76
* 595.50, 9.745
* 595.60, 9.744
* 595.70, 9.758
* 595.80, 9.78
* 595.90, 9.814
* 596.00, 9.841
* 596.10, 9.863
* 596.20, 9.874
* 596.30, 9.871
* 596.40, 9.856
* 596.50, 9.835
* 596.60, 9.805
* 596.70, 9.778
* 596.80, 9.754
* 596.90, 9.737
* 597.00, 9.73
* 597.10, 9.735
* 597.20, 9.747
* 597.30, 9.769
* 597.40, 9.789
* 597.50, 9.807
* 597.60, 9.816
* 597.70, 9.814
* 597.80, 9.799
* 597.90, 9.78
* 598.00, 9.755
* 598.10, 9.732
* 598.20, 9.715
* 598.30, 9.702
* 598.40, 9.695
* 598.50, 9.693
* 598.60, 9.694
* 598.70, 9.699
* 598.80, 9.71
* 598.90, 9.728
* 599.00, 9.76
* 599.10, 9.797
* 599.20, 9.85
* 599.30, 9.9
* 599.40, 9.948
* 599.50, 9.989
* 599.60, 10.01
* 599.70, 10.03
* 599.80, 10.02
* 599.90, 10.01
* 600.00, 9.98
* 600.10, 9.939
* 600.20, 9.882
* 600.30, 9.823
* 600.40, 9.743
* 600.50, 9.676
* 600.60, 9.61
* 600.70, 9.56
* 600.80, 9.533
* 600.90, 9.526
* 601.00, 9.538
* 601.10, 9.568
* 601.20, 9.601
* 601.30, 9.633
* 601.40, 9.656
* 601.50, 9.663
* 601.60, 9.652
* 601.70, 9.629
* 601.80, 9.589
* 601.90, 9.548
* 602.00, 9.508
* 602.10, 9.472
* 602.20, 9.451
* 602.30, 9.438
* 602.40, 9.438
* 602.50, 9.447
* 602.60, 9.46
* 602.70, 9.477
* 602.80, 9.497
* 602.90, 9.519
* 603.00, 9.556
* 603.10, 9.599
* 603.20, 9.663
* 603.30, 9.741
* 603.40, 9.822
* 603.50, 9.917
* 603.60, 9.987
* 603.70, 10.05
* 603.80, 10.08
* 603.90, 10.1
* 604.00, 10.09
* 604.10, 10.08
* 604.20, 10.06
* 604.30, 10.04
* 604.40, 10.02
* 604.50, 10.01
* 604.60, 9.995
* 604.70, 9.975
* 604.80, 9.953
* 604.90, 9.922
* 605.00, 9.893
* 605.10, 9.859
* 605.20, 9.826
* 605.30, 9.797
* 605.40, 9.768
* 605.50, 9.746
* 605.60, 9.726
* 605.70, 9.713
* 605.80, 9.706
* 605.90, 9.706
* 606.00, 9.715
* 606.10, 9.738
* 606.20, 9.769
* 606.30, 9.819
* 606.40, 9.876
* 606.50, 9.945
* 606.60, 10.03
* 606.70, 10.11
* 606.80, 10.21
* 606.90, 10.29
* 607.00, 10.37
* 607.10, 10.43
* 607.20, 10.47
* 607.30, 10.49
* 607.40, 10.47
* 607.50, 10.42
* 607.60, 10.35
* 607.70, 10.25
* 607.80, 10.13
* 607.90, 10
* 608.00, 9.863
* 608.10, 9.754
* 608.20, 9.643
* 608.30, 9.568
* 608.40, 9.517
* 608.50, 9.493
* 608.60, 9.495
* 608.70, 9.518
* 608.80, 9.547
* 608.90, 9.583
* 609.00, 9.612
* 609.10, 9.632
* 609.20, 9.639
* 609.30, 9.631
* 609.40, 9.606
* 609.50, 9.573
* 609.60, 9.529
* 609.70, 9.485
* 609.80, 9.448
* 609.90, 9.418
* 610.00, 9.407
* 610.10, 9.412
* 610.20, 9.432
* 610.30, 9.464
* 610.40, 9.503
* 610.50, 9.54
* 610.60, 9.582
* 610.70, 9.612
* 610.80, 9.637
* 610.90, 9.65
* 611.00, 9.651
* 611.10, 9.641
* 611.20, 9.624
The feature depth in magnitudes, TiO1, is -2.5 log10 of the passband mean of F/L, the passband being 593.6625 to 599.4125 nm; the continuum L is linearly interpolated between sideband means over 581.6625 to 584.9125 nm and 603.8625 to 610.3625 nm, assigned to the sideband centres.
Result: 0.02 mag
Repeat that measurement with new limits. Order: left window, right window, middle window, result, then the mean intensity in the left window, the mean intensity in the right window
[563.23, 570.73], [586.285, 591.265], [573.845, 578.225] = -0.056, 9.82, 9.43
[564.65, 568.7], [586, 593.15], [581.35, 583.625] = -0.044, 9.75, 9.55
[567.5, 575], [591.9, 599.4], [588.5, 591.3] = 0.101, 9.91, 9.79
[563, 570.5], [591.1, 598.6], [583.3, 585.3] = -0.029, 9.83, 9.8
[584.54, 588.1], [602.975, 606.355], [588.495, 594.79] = 0.058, 9.98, 9.87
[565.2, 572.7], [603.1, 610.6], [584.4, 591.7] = 0.029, 9.78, 9.84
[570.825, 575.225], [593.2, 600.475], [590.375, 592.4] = 0.014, 10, 9.8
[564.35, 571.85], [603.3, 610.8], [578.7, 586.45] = -0.018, 9.79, 9.84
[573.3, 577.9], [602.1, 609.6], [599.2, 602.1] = 0.018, 10.2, 9.84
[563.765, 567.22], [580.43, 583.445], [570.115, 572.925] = 0.005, 9.81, 10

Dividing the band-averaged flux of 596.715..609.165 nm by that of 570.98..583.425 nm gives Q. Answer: 1.0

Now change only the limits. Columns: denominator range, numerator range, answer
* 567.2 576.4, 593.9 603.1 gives 0.98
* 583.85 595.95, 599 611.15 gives 1.01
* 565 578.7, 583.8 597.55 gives 0.98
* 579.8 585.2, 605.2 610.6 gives 0.97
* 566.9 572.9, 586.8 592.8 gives 0.97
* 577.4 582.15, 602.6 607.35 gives 1.00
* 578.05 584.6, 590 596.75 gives 0.98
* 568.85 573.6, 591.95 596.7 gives 0.99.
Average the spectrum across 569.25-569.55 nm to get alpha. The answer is 9.98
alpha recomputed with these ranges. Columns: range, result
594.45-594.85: 9.76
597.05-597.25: 9.74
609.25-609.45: 9.62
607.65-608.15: 10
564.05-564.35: 10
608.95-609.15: 9.62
